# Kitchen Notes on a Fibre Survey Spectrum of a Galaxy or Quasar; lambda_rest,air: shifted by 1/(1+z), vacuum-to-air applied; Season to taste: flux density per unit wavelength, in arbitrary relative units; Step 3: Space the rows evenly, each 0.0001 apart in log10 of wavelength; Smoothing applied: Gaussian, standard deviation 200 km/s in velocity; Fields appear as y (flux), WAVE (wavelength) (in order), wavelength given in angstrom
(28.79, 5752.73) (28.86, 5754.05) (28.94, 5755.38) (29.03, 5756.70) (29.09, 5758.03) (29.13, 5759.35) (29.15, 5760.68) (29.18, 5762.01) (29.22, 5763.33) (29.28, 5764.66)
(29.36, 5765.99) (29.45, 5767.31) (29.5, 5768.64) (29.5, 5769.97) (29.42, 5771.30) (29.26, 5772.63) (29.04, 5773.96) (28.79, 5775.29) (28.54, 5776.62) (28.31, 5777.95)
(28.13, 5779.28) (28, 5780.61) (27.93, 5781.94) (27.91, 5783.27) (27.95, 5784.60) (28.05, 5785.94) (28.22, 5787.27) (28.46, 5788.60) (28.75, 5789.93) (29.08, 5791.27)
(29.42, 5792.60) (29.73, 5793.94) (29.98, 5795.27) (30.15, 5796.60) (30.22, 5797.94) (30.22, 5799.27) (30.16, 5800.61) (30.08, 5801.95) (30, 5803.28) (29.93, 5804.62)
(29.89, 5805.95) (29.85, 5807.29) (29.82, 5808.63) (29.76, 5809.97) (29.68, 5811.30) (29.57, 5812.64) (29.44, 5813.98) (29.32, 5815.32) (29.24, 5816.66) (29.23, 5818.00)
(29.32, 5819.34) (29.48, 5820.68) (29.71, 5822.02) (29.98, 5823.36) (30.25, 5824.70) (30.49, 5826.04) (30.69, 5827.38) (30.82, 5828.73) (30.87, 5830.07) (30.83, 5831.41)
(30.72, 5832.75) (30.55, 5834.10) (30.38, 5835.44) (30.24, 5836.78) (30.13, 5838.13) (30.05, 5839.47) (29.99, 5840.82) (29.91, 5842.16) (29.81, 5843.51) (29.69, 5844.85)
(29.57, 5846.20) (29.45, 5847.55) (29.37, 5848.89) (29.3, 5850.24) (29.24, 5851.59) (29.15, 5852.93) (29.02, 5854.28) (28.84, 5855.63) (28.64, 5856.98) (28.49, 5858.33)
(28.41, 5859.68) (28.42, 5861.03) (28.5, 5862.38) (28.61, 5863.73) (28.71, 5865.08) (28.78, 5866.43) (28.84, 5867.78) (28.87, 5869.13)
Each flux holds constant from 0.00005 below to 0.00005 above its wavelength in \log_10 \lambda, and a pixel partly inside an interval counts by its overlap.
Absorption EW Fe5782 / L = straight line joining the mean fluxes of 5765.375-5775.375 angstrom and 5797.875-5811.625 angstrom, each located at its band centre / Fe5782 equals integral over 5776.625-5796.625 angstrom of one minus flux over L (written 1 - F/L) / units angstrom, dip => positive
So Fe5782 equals 0.7 angstrom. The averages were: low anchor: 29.3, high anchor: 30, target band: 28.6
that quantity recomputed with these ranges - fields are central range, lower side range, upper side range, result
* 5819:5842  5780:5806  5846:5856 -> -0.8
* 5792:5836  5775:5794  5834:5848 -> -1.1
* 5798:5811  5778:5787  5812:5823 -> -0.5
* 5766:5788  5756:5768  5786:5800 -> 0.5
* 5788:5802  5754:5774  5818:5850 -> 0.0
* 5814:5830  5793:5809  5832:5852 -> 0.0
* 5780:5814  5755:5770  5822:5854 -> 0.3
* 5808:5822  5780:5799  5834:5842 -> 0.0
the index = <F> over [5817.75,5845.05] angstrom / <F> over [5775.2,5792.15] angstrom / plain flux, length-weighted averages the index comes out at 1.1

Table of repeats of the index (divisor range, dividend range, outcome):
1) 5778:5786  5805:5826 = 1.06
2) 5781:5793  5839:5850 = 1.05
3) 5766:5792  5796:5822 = 1.04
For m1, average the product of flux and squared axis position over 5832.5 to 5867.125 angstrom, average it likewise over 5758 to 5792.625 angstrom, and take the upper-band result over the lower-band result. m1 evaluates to 1.05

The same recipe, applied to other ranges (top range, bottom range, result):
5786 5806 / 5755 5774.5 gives 1.02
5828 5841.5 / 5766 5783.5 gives 1.08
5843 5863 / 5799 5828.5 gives 0.99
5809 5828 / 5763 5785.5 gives 1.05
